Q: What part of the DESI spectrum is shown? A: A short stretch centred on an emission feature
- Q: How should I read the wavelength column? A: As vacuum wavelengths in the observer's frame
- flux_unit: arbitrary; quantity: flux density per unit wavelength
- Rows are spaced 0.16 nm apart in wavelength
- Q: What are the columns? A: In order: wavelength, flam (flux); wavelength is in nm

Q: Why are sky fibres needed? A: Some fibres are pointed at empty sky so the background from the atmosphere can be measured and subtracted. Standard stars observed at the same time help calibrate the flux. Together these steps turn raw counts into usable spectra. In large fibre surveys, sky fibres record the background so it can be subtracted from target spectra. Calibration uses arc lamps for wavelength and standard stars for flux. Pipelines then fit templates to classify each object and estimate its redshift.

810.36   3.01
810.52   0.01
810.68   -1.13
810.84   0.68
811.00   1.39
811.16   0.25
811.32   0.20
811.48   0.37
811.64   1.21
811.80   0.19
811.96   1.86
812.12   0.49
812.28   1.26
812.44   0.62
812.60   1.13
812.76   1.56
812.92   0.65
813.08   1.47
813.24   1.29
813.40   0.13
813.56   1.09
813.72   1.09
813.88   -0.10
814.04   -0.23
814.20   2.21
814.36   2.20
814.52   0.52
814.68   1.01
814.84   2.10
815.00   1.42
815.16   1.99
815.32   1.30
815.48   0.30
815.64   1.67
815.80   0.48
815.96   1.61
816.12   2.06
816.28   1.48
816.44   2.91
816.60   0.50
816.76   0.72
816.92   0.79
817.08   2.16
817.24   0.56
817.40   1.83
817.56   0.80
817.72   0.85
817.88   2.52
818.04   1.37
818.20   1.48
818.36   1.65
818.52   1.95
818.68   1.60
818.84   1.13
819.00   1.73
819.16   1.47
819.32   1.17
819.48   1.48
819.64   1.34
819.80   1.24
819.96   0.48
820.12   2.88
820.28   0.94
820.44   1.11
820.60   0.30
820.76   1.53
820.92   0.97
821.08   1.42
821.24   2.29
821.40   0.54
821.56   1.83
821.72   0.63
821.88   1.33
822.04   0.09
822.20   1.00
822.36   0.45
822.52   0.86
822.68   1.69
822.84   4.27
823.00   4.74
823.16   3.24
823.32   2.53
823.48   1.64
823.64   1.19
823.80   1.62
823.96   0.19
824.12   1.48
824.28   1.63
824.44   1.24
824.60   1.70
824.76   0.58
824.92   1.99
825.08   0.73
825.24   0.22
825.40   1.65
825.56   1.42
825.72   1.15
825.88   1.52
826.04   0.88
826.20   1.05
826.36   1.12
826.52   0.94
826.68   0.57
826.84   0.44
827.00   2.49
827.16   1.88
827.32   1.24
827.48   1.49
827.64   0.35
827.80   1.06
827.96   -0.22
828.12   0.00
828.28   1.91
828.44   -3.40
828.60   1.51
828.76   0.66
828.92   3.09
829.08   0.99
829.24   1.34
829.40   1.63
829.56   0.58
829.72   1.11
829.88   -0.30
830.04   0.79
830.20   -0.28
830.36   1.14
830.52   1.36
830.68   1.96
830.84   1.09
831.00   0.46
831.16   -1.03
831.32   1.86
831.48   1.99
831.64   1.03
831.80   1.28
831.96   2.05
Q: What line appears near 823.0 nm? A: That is H-gamma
